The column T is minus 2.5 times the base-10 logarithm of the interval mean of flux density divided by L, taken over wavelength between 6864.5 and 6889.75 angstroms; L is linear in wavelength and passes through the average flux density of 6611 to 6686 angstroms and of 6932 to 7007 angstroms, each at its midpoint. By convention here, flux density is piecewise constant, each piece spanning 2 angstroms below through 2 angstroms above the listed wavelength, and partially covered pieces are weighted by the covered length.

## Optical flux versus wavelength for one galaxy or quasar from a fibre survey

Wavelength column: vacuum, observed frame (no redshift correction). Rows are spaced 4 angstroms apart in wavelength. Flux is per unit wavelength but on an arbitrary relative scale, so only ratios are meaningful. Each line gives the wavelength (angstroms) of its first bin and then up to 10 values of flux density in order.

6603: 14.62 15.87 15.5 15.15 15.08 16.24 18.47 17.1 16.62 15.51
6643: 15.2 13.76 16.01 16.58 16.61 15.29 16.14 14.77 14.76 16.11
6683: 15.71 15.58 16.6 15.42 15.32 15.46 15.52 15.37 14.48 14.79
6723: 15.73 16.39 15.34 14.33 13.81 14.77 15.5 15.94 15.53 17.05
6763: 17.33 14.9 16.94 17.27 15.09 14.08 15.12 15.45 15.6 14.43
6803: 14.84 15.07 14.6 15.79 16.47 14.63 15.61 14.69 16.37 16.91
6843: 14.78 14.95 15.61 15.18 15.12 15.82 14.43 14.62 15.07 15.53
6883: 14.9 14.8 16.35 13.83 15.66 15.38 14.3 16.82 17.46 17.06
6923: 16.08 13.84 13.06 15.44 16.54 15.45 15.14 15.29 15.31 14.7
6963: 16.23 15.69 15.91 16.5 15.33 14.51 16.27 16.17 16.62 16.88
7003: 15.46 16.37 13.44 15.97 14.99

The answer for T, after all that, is 0.06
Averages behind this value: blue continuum 15.8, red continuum 15.7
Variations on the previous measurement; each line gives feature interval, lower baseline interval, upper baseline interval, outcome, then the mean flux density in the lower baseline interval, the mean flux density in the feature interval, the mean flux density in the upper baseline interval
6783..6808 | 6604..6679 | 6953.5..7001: 0.058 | 15.8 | 15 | 15.8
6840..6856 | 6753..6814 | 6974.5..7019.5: 0.026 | 15.6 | 15.2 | 15.7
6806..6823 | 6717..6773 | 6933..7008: 0.017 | 15.6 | 15.4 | 15.8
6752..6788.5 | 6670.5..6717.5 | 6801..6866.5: -0.037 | 15.4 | 15.9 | 15.4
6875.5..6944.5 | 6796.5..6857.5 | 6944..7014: 0.005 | 15.3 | 15.4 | 15.6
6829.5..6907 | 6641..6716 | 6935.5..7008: 0.032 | 15.5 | 15.2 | 15.8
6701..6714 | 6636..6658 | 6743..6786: 0.023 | 15.5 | 15.4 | 15.9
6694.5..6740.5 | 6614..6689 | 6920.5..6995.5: 0.041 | 15.8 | 15.2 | 15.5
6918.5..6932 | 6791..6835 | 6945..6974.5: 0.038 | 15.2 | 14.9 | 15.5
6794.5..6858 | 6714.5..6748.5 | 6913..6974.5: -0.005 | 15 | 15.3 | 15.6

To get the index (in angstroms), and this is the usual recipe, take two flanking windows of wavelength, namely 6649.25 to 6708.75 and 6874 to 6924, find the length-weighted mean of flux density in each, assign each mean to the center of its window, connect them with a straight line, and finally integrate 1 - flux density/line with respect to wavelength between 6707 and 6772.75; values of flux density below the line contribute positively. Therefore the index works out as 0.8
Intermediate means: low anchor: 15.7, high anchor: 15.6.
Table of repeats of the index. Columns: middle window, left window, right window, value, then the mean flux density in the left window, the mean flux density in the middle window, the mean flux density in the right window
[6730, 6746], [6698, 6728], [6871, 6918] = 0.8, 15.4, 14.6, 15.5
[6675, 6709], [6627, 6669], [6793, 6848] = 0.4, 16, 15.7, 15.3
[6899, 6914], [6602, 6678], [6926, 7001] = -0.1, 15.8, 15.7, 15.5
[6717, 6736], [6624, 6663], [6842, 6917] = 0.6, 16.2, 15.4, 15.3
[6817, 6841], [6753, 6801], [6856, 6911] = -0.5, 15.7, 15.8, 15.1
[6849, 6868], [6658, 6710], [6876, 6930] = 0.3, 15.6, 15.3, 15.5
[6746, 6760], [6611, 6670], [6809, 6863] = -0.3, 15.9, 16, 15.5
